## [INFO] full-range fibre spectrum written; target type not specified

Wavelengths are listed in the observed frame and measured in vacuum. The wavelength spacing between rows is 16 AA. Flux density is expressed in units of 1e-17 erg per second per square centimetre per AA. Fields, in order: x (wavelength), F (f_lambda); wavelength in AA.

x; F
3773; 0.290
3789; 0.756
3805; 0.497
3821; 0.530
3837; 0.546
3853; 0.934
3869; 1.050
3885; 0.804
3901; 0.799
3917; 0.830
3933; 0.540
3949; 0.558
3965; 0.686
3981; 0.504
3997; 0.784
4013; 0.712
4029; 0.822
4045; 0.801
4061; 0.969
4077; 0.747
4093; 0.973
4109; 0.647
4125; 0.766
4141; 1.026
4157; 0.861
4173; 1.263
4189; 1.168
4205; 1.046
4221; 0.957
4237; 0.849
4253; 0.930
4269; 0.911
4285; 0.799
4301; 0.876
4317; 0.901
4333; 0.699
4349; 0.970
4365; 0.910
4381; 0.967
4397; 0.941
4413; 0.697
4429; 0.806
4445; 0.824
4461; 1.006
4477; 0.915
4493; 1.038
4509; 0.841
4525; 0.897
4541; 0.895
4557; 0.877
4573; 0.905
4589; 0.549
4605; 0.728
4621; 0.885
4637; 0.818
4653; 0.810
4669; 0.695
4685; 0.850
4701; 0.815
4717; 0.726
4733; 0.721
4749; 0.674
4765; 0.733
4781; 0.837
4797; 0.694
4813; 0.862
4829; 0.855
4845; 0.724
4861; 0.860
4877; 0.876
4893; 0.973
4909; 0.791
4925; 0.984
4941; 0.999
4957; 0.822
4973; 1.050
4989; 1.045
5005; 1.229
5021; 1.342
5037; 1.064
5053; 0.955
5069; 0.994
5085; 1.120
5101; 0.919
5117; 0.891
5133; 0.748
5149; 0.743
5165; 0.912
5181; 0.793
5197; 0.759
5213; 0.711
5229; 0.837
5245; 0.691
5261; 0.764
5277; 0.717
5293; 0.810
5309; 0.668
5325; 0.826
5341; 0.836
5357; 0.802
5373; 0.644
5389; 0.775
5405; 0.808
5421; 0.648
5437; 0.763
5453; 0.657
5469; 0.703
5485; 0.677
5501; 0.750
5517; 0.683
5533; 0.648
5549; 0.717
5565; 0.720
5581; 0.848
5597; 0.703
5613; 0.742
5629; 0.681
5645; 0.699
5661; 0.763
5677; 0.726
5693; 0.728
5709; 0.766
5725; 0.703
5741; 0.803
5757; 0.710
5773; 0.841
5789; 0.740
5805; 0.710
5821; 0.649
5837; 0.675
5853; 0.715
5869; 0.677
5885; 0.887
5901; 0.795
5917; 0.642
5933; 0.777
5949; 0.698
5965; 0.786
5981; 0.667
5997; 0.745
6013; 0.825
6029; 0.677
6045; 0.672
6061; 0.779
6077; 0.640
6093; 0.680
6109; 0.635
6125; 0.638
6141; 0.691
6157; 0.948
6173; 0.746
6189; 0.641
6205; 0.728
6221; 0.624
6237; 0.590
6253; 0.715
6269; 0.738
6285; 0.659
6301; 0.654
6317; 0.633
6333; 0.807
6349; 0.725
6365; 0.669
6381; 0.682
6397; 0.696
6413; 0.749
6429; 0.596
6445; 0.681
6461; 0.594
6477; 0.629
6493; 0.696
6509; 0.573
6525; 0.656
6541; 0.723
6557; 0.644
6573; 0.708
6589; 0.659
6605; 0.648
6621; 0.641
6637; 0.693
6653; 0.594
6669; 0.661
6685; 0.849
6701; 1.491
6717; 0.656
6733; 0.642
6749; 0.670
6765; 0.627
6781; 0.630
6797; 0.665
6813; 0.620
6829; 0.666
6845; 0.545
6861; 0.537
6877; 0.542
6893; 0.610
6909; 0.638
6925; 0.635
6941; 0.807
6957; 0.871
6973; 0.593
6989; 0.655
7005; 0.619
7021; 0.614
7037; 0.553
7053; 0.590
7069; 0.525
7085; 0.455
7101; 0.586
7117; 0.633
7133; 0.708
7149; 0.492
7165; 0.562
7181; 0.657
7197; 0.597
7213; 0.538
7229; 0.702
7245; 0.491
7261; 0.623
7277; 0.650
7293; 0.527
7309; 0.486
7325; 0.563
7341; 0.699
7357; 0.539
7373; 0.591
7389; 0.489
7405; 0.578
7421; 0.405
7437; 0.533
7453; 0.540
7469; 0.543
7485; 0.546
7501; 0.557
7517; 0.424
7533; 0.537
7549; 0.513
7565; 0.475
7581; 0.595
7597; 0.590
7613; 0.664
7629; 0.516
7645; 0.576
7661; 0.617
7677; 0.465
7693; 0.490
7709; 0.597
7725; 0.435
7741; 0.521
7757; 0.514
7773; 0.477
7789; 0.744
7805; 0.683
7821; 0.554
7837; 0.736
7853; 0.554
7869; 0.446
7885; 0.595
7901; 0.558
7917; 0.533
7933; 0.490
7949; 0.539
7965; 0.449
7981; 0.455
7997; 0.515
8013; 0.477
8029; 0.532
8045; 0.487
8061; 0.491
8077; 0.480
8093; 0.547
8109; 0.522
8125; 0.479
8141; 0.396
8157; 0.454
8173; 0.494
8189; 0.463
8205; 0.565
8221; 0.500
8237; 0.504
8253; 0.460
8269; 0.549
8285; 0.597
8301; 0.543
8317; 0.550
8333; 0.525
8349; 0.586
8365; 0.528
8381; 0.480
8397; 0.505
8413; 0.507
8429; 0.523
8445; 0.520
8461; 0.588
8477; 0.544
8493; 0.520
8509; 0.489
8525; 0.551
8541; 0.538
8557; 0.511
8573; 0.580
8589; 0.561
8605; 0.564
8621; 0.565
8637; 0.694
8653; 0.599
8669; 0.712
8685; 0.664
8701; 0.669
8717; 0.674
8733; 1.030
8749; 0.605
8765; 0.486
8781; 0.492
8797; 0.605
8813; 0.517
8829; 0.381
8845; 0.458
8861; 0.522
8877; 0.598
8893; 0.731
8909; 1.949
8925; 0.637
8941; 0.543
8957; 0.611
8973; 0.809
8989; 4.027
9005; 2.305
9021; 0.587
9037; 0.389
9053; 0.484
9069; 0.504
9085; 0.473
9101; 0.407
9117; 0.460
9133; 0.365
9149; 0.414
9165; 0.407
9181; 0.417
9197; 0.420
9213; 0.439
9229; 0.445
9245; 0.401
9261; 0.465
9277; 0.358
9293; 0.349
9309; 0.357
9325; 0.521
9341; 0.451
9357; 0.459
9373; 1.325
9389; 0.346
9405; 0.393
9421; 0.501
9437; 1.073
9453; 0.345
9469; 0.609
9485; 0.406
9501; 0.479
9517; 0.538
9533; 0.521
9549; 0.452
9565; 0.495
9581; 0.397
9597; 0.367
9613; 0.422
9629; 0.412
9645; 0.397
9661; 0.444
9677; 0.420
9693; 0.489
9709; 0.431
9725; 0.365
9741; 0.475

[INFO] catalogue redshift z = 0.796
